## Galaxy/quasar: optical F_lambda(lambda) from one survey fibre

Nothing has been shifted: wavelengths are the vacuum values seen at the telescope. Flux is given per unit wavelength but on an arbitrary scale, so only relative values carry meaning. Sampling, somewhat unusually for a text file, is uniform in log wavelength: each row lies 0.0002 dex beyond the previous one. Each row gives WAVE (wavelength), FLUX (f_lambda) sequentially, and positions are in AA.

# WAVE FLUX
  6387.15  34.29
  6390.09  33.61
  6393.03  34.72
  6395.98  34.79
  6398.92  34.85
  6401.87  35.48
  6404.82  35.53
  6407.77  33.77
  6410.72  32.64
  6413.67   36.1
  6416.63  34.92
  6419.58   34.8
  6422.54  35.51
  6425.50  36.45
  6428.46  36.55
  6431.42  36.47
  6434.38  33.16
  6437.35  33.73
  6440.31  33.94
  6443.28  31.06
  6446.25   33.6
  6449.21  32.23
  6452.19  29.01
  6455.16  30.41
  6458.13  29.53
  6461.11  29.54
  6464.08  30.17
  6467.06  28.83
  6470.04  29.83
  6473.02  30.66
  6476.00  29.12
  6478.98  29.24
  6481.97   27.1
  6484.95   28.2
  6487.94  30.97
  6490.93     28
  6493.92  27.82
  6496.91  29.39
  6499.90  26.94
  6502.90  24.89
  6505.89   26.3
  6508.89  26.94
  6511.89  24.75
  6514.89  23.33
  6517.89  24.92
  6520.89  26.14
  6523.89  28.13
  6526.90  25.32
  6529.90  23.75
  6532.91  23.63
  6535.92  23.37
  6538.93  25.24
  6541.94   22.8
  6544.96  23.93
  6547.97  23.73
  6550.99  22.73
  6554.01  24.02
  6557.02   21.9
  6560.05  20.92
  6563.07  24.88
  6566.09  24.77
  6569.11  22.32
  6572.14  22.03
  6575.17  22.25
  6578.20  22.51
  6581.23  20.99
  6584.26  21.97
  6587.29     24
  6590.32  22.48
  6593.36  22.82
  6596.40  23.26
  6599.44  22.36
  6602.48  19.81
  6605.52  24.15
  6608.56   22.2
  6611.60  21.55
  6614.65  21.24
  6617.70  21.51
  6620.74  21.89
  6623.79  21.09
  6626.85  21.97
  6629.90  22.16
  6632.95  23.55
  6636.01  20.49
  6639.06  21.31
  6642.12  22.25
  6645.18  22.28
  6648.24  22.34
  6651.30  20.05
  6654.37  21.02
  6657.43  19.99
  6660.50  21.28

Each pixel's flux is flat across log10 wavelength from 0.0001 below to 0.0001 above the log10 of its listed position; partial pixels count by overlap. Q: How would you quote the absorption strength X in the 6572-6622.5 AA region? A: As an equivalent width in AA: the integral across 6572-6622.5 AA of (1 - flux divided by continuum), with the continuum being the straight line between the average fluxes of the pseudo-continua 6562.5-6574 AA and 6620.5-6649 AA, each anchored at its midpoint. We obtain 1.2 AA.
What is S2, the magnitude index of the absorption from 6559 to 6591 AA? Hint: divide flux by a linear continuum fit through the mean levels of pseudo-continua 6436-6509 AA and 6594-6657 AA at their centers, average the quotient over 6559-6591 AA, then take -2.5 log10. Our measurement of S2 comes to 0.08 mag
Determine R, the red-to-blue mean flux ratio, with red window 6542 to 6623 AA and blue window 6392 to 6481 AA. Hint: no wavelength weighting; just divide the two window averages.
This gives 0.7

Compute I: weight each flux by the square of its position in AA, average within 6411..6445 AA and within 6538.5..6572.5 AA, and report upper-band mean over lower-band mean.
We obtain 0.7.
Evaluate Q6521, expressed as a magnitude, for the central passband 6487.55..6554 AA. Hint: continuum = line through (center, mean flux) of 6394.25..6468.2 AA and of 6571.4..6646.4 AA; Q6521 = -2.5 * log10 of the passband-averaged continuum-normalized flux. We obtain 0.09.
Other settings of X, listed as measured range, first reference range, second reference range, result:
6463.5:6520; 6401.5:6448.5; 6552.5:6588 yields 2.76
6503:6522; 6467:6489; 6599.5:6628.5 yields 1.39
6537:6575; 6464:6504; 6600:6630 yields 2.47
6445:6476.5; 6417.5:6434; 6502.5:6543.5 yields 1.56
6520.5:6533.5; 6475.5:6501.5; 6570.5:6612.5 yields 0.37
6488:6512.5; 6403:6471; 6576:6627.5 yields 1.38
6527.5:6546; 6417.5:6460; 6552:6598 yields 1.33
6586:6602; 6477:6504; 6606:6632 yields 0.21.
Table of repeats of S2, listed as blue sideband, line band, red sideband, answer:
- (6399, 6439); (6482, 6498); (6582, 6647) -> 0.059 mag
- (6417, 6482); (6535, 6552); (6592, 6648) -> 0.123 mag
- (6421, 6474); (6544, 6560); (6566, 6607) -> 0.086 mag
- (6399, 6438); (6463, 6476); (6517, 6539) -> 0.022 mag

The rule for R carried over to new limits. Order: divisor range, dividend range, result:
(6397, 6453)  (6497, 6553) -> 0.73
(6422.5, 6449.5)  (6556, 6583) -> 0.66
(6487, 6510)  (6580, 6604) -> 0.81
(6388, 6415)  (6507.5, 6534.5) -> 0.73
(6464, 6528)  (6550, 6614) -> 0.82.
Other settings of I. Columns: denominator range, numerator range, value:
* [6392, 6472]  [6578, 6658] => 0.70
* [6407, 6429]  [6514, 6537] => 0.73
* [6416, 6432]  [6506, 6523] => 0.73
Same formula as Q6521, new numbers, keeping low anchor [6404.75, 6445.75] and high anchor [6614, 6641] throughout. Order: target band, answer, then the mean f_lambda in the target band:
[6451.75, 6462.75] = 0.099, 29.7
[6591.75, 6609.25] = 0.047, 22.4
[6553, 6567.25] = 0.121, 23.2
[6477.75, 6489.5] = 0.072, 28.9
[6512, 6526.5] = 0.122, 25.5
